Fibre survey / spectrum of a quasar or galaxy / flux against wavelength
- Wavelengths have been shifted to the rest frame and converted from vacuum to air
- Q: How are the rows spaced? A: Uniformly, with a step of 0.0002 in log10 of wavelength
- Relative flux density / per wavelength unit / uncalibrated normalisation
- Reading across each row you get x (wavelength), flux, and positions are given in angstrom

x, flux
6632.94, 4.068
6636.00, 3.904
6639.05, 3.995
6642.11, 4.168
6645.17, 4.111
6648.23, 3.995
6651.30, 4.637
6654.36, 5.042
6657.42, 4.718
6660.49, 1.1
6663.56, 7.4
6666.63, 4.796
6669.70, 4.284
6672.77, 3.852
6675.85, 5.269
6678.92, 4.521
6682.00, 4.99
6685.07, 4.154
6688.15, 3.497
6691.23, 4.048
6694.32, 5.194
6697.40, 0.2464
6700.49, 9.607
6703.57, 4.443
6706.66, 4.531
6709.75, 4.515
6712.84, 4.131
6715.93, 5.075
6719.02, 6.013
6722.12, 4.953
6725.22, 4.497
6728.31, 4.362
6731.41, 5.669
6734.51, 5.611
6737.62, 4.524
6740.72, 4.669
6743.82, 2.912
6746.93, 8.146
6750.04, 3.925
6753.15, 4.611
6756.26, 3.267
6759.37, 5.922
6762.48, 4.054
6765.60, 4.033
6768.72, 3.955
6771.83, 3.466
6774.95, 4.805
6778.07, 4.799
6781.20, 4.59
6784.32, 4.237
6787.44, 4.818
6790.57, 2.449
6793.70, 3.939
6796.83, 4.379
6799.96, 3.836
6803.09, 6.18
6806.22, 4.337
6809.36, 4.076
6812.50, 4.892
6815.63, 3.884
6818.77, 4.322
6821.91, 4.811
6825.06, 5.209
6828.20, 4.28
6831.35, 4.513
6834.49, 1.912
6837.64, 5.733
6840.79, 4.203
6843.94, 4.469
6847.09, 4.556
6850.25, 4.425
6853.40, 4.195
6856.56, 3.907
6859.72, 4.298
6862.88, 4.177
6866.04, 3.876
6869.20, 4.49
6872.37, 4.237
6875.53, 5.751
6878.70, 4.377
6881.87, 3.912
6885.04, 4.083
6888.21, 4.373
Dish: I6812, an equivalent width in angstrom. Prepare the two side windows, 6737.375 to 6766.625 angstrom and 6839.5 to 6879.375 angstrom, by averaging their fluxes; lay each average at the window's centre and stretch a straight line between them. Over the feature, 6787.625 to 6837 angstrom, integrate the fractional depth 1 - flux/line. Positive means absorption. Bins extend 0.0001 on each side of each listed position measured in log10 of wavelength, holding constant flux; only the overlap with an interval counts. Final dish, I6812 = 2.6 angstrom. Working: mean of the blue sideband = 4.62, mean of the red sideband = 4.38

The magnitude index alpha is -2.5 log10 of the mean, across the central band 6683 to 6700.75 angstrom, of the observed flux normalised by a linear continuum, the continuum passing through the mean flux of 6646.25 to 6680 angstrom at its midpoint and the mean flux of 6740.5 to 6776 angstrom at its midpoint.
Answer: 0.10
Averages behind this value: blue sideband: 4.5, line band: 4.1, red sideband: 4.47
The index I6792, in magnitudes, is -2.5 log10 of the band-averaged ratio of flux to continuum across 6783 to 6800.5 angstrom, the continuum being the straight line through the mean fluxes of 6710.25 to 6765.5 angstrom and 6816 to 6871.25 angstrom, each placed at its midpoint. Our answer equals 0.16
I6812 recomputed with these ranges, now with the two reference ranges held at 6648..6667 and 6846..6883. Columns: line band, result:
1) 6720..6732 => -1.01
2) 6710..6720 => -1.02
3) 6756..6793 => 1.76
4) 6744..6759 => -1.39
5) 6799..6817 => -0.65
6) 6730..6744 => -1.15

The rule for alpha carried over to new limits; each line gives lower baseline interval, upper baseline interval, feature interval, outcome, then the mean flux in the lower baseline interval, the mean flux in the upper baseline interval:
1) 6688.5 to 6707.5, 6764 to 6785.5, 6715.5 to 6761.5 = -0.116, 4.61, 4.27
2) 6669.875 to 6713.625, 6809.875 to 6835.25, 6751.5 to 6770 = 0.021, 4.5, 4.3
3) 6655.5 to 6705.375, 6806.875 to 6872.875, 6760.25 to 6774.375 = 0.093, 4.51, 4.31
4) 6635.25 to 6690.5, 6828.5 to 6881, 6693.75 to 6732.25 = -0.117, 4.36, 4.31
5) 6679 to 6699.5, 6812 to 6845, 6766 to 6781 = -0.021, 3.91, 4.37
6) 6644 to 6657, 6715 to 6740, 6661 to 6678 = -0.053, 4.48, 5.07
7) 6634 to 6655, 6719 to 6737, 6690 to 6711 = 0.031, 4.23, 5.08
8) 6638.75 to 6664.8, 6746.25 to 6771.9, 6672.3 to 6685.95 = -0.059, 4.33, 4.54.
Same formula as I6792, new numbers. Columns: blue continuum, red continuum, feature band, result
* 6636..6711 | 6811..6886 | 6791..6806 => 0.00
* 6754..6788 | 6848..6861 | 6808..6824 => -0.04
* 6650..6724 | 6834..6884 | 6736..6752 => -0.07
